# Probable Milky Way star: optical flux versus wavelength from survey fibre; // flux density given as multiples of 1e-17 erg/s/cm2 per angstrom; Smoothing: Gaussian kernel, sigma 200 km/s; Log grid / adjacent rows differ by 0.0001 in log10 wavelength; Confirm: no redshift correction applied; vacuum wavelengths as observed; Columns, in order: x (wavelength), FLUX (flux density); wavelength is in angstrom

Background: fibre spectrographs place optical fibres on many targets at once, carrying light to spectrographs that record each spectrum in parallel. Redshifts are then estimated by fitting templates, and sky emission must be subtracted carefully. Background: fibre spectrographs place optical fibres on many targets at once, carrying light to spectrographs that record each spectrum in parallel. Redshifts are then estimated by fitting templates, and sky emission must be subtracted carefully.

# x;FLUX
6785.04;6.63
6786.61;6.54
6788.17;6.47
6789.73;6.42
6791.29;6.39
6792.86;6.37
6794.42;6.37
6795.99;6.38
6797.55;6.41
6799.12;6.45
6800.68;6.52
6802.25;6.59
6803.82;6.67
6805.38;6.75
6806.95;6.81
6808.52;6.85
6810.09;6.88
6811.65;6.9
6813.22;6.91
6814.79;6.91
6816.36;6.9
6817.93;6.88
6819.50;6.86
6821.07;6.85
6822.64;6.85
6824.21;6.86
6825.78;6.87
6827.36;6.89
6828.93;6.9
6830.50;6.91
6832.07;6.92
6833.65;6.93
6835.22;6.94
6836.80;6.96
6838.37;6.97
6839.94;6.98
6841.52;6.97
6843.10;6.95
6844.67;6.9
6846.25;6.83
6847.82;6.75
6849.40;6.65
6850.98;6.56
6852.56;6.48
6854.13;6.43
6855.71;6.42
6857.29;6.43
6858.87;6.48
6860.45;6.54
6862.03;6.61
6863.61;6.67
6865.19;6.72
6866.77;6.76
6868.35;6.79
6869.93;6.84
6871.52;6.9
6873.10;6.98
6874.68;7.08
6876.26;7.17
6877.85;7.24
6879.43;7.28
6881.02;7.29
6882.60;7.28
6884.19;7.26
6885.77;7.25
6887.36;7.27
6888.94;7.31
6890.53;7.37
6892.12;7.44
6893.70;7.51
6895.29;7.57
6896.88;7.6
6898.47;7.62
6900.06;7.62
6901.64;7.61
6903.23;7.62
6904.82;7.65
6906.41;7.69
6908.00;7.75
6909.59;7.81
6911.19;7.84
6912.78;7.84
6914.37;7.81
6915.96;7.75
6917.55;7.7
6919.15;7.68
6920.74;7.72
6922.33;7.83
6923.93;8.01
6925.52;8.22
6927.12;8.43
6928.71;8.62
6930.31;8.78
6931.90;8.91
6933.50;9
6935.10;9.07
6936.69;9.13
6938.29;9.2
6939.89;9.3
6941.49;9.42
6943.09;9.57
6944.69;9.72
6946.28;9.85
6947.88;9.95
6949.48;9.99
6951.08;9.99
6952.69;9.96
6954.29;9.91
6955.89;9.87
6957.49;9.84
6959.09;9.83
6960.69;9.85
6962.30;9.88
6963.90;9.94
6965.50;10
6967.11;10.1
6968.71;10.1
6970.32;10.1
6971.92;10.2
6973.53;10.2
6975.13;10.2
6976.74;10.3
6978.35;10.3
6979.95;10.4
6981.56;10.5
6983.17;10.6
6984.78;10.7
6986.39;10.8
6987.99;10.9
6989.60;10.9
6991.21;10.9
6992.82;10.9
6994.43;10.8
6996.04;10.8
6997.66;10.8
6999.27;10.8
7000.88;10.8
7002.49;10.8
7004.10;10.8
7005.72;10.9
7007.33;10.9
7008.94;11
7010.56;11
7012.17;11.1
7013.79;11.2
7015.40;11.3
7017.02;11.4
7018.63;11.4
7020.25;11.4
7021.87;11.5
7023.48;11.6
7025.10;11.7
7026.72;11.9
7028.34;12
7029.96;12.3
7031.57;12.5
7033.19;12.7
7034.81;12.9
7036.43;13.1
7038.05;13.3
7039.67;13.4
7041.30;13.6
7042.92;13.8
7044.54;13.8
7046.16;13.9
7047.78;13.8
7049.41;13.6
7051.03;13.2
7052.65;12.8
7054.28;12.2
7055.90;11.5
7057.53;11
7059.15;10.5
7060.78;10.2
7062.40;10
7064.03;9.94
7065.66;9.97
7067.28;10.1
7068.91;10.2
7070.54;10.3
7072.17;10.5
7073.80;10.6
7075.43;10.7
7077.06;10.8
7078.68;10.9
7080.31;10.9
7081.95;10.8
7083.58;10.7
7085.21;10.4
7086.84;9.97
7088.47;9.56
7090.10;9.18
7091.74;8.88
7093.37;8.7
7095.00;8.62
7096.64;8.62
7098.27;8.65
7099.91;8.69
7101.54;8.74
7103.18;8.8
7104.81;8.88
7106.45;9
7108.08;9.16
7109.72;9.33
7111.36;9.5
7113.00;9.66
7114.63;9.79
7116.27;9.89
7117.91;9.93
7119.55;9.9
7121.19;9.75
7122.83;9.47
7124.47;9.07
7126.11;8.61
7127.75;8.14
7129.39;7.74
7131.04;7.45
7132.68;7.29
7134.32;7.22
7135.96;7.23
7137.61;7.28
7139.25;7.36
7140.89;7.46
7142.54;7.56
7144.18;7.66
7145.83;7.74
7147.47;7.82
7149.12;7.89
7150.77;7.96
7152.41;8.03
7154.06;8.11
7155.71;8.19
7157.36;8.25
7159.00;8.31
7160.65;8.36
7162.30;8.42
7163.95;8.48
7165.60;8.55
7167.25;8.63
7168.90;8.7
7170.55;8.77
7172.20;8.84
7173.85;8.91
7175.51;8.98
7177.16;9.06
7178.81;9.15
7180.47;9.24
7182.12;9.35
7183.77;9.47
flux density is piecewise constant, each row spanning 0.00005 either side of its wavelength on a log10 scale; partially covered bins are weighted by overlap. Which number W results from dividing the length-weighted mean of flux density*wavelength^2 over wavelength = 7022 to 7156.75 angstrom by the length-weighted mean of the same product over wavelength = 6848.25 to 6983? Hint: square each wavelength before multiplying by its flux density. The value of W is 1.27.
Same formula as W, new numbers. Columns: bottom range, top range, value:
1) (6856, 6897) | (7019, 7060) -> 1.87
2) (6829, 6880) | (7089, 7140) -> 1.38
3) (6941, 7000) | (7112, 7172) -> 0.86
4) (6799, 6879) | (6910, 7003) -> 1.47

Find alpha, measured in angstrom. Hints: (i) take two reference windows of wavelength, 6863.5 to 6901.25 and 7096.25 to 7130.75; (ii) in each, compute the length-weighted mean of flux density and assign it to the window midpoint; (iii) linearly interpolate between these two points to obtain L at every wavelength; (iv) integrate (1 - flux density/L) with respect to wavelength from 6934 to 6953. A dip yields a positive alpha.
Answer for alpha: -4.6 angstrom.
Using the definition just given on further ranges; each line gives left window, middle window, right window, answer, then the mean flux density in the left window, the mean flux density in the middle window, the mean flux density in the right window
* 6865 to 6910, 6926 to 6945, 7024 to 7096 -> -1.4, 7.33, 9.06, 11.4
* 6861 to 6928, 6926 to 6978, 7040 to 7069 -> -3.4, 7.44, 9.66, 12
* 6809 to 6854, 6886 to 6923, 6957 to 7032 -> 4.3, 6.86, 7.63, 10.8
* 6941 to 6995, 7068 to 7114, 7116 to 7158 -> -5.0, 10.2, 9.67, 8.17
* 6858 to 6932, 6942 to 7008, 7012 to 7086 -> -4.6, 7.47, 10.3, 11.7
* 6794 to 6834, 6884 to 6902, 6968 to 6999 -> 2.3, 6.77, 7.46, 10.6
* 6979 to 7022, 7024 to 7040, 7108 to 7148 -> -3.4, 10.9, 12.5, 8.47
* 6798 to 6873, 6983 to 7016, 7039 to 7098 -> -3.8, 6.77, 10.9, 11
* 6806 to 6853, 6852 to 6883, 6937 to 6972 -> 3.8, 6.86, 6.82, 9.83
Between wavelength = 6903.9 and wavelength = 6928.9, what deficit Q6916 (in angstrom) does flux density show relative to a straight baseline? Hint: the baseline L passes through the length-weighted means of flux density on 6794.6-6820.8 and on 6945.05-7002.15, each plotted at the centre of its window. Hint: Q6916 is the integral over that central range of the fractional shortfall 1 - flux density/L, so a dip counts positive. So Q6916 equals 3.3 angstrom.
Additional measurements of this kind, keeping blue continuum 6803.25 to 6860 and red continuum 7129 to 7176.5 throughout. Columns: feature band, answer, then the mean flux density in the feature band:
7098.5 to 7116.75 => -3.1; 9.19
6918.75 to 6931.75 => -1.9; 8.22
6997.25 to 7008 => -4.8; 10.8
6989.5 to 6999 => -4.4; 10.8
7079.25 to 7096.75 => -4.3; 9.72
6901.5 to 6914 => -1.1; 7.73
